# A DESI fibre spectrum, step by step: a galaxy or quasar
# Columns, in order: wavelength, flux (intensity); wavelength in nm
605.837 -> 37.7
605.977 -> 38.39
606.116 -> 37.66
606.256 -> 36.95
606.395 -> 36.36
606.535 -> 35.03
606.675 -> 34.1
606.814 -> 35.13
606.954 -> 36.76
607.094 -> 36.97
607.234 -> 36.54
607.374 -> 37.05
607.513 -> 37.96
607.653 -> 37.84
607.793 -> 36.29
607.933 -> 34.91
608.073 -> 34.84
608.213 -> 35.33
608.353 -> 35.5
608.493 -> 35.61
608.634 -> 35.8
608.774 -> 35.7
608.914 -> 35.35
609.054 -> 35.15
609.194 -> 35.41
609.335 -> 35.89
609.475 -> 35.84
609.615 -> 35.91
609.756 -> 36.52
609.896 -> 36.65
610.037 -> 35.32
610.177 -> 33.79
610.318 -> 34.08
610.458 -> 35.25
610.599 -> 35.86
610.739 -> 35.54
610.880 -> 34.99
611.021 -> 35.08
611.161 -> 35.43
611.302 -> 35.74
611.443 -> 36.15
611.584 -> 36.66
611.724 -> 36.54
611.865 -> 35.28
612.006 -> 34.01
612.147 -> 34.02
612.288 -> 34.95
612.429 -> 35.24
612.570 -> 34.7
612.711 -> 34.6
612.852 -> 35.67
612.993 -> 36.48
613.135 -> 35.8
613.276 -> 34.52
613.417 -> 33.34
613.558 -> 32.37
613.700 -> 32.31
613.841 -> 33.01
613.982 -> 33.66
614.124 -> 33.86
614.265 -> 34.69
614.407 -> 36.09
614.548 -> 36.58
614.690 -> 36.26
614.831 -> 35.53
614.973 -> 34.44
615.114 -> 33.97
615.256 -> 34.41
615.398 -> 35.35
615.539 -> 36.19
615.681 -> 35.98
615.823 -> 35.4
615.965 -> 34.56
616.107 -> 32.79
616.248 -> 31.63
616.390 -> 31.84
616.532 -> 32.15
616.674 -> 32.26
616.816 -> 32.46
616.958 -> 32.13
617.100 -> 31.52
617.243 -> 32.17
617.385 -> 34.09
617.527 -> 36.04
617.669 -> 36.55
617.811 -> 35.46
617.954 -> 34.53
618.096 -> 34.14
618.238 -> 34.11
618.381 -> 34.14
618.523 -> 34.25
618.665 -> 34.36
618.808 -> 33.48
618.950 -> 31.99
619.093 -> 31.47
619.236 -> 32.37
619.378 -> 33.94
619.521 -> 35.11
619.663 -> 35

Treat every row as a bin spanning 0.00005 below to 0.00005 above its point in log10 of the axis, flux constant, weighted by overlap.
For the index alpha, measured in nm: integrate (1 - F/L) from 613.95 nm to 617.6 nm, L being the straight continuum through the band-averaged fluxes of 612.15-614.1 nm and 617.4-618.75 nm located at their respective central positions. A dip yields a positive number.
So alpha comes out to 0.05 nm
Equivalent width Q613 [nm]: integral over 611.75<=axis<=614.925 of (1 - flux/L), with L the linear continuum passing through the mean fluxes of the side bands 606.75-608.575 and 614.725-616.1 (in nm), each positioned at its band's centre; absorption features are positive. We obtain 0.06 nm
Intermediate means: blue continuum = 36.2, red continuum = 35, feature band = 34.7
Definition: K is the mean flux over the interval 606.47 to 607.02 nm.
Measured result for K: 35.3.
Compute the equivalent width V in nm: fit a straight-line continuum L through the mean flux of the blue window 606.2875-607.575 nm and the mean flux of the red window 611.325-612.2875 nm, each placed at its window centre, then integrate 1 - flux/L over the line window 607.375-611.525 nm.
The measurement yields 0.017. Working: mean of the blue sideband 36.2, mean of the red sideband 35.4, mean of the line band 35.7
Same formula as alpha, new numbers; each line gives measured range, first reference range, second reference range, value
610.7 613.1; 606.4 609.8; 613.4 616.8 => -0.03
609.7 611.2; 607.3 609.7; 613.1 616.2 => 0.01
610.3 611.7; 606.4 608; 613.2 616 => -0.01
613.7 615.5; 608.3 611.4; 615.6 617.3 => -0.06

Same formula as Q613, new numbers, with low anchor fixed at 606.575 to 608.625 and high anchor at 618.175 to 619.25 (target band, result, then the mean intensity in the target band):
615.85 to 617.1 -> 0.05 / 32.5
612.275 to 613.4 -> -0.01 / 35.2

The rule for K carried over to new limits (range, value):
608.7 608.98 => 35.6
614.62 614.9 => 36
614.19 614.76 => 35.9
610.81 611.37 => 35.3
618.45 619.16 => 33.1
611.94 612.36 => 34.3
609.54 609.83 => 36.2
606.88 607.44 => 36.8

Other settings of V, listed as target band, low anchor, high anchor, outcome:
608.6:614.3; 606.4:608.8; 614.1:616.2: 0.07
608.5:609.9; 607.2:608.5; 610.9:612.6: 0.01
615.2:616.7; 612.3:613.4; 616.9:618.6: 0.03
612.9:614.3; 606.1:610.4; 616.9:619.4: 0.03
